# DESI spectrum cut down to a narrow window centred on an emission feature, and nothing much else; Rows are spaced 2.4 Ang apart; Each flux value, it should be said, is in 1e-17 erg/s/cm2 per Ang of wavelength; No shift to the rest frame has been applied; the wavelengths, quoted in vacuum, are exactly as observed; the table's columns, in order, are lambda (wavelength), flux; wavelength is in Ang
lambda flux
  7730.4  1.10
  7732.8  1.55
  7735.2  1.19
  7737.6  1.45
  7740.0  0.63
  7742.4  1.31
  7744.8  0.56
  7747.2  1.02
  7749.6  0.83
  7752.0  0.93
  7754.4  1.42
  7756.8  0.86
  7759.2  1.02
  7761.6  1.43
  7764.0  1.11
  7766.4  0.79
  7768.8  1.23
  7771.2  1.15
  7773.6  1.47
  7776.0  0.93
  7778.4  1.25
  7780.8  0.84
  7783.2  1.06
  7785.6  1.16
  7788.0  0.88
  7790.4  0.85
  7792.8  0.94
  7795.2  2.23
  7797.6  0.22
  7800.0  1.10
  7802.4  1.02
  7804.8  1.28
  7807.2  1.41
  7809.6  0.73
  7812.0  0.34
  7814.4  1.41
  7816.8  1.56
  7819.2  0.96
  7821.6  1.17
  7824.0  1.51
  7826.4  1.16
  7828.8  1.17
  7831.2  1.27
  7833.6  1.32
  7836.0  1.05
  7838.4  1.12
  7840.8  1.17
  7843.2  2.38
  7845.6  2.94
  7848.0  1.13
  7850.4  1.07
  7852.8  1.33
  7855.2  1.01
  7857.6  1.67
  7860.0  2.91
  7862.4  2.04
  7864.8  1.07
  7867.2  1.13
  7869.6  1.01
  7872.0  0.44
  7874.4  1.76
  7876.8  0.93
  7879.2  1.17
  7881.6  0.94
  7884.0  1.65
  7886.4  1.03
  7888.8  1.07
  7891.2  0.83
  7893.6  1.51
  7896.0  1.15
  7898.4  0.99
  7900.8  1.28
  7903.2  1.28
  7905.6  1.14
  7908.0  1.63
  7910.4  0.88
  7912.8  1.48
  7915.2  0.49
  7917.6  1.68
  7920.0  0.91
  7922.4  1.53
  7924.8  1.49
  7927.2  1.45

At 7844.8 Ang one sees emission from [S II]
